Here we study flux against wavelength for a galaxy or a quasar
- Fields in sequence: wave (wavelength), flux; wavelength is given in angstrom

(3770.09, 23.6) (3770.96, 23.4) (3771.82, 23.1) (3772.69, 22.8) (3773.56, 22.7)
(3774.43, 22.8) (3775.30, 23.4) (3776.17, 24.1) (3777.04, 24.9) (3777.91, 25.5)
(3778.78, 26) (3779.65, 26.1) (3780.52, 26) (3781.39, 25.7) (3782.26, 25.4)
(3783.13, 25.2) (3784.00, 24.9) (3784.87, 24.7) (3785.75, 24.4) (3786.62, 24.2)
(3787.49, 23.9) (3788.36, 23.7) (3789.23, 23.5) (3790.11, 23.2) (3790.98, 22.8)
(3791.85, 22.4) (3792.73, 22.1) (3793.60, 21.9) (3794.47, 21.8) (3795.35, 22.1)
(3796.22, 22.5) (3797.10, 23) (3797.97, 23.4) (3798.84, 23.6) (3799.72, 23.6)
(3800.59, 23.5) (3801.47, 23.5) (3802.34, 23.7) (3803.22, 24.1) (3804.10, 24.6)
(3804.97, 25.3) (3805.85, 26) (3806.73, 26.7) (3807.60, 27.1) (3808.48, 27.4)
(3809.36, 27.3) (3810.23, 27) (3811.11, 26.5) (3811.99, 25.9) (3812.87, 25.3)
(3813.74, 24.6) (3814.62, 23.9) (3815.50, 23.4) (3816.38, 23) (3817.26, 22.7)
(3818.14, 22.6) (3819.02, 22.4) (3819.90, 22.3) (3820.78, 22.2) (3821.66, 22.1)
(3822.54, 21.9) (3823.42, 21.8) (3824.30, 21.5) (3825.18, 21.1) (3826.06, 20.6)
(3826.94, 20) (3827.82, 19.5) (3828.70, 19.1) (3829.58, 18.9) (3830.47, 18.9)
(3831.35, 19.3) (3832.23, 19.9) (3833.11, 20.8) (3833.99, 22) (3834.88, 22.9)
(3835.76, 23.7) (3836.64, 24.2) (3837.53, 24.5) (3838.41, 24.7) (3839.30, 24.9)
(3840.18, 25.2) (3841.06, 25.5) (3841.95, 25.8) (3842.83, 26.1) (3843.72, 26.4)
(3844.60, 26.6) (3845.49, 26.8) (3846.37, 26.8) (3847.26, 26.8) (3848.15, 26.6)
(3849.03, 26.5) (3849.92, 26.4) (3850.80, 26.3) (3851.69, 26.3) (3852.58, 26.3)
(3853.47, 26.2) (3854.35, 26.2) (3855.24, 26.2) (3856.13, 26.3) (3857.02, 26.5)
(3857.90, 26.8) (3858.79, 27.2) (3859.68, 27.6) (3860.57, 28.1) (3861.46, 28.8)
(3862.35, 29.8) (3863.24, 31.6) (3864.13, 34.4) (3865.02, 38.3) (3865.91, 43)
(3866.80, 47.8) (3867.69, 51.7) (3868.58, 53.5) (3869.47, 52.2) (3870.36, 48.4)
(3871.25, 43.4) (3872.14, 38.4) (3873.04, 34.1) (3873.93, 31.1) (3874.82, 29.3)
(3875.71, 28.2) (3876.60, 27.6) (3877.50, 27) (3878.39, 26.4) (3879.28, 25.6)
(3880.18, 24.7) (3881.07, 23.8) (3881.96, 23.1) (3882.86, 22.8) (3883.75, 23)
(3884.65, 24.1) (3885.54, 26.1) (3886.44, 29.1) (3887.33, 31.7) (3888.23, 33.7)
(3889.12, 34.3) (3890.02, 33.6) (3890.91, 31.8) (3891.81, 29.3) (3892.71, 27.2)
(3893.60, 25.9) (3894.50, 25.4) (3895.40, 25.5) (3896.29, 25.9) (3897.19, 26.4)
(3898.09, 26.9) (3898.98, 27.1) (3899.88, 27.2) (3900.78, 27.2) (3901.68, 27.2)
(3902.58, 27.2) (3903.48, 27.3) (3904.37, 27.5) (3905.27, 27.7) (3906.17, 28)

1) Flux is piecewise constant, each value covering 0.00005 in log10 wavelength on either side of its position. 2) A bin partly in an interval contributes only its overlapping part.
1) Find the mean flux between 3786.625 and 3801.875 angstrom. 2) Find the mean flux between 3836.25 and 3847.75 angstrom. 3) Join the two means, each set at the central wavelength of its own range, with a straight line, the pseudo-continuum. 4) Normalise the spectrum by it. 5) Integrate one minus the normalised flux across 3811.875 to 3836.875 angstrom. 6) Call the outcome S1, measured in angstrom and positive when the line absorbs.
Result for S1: 2.8 angstrom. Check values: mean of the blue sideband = 23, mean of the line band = 21.9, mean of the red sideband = 25.7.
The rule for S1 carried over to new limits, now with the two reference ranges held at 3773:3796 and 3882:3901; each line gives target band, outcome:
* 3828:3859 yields 1.7 angstrom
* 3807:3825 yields 0.7 angstrom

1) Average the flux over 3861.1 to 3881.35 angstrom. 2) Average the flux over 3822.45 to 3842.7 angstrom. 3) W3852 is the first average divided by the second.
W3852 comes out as 1.62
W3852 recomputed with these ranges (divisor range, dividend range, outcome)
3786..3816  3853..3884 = 1.33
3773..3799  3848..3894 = 1.30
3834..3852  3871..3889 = 1.12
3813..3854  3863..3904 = 1.34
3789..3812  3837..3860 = 1.08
